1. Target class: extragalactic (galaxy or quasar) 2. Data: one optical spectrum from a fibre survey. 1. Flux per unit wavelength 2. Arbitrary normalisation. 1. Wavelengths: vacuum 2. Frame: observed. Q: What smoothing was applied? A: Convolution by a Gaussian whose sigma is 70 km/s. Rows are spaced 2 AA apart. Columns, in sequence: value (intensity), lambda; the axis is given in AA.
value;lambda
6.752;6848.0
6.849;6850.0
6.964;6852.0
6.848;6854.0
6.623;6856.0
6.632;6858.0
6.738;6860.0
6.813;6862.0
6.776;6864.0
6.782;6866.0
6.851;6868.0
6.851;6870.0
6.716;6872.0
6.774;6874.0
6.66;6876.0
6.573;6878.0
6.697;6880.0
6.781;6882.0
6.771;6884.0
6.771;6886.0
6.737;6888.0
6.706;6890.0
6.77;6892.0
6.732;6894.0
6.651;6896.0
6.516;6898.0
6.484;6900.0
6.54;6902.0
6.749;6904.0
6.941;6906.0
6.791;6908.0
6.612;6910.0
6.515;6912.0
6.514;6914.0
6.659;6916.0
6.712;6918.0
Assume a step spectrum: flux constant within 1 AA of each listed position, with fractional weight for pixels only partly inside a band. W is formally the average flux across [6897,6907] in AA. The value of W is 6.65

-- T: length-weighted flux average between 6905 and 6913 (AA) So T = 6.71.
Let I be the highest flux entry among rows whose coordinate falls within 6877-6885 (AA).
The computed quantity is 6.781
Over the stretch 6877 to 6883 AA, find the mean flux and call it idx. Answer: 6.68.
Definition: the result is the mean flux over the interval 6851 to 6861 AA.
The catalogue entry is 6.76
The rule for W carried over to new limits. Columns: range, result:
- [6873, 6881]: 6.68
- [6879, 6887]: 6.75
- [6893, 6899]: 6.63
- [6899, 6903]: 6.51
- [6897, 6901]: 6.5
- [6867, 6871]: 6.85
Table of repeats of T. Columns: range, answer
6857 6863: 6.73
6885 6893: 6.75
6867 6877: 6.77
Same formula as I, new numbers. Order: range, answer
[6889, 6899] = 6.77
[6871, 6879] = 6.774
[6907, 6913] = 6.791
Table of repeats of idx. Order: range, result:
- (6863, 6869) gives 6.8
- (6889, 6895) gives 6.74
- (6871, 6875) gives 6.75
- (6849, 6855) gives 6.89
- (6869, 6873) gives 6.78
